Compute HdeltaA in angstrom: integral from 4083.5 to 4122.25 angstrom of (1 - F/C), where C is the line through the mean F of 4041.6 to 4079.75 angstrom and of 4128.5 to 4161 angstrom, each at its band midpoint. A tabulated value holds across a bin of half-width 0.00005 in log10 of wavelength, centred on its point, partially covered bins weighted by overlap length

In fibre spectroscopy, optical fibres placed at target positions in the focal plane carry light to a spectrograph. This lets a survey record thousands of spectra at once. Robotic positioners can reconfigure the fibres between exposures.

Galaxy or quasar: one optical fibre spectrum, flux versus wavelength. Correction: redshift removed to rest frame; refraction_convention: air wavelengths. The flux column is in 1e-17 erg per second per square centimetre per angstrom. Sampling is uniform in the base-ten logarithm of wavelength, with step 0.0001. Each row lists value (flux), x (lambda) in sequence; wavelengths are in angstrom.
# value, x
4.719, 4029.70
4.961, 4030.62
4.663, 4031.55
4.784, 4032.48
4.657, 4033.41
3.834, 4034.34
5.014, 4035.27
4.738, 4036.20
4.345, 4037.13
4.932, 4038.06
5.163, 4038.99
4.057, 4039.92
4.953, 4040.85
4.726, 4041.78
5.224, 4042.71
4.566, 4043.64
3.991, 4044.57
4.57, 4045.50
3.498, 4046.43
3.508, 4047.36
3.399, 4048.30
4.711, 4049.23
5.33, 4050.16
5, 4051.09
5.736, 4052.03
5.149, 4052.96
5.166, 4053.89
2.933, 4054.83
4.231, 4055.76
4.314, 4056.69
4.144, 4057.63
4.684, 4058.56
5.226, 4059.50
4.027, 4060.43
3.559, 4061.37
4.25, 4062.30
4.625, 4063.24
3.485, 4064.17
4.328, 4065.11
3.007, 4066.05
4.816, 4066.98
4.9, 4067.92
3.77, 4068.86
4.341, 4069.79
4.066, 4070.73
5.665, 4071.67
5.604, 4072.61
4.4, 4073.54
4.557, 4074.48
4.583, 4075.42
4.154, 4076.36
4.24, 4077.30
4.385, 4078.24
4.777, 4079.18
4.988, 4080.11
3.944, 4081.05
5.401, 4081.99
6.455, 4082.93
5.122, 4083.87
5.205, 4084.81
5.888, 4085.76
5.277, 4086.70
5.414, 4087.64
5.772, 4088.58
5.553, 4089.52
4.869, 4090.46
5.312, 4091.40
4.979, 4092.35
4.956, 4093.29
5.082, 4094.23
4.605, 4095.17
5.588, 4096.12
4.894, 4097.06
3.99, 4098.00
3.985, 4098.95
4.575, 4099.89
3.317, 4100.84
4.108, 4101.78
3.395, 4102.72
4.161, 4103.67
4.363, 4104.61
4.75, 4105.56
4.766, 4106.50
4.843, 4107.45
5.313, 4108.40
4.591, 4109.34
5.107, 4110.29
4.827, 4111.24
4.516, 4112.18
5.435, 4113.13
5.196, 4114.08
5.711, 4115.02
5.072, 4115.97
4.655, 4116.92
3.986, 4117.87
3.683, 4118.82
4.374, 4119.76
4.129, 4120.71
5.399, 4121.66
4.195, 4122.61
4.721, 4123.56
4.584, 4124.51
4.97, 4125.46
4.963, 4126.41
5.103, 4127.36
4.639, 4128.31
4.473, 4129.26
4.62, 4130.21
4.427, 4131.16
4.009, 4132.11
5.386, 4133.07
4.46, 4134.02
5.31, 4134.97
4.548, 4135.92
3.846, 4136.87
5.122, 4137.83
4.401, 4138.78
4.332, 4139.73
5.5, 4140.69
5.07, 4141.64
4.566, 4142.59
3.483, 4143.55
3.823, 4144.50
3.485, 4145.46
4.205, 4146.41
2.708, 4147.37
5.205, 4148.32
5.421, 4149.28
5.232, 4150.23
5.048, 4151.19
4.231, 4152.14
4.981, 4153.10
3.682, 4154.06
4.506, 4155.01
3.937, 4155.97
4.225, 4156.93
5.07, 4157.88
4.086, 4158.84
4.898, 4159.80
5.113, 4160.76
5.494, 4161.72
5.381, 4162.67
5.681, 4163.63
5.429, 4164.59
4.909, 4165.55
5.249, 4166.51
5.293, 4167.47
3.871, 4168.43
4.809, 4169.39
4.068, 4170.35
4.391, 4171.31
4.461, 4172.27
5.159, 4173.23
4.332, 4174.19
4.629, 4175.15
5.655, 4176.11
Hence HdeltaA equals -2.8 angstrom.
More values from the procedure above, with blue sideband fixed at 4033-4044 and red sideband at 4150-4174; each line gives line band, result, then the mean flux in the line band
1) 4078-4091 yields -1.4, 5.24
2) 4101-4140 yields 0.8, 4.64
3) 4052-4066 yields 1.2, 4.31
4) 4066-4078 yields 0.5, 4.52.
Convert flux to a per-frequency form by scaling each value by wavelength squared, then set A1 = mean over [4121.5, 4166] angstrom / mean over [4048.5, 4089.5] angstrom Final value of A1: 1.0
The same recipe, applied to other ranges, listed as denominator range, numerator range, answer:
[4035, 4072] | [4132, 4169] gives 1.10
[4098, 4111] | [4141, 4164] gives 1.06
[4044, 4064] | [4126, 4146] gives 1.08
